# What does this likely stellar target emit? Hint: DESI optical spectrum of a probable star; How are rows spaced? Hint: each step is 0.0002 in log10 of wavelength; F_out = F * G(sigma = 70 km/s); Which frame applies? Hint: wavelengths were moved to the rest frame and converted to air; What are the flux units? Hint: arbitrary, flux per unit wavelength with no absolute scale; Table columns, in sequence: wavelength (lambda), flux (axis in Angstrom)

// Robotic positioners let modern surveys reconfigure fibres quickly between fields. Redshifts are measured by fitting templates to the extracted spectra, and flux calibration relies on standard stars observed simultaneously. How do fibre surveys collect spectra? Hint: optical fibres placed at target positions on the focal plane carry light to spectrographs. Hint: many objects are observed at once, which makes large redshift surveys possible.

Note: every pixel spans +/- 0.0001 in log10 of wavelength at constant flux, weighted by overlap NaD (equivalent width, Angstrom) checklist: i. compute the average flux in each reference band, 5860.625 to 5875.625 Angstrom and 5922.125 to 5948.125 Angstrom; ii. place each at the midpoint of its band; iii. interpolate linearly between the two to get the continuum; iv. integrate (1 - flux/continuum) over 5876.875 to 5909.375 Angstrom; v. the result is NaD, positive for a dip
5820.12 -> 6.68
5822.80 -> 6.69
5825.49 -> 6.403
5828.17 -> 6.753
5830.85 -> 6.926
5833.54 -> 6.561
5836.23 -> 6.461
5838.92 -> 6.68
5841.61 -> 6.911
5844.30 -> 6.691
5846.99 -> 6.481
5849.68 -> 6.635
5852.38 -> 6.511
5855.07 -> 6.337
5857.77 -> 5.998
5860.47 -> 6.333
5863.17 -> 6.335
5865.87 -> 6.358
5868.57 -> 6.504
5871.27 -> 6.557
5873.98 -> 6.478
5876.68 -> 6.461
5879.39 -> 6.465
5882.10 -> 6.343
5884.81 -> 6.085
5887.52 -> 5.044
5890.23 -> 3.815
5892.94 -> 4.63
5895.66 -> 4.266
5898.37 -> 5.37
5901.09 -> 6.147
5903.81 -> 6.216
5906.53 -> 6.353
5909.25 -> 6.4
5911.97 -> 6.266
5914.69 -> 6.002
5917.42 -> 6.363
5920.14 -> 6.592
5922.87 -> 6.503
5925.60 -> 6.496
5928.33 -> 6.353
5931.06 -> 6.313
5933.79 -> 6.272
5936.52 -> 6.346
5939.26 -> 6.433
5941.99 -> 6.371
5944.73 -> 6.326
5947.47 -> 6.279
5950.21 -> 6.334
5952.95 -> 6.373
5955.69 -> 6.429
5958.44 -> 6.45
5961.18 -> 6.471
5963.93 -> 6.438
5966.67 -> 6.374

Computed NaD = 4.15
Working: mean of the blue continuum 6.44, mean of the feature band 5.59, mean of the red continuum 6.37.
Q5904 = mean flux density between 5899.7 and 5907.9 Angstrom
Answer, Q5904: 6.23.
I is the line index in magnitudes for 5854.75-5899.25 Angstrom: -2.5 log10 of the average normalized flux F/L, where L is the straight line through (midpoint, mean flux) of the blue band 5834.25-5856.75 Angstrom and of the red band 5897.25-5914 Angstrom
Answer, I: 0.09 mag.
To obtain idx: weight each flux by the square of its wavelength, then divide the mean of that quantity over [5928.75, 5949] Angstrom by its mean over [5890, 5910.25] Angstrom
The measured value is 1.17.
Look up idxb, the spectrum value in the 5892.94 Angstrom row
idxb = 4.63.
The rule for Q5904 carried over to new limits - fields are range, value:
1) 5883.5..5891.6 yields 4.98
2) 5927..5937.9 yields 6.32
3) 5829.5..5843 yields 6.71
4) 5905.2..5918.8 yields 6.28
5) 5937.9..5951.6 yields 6.35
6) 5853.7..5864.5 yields 6.25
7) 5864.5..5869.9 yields 6.43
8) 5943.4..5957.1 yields 6.35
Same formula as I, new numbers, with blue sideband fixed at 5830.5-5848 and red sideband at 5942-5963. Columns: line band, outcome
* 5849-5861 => 0.046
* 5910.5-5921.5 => 0.027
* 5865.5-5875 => 0.016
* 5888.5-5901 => 0.355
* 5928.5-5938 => 0.019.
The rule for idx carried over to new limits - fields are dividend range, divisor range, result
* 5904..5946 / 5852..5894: 1.08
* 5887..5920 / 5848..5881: 0.89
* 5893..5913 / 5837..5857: 0.89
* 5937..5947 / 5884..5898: 1.36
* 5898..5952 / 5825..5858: 0.98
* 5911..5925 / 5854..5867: 1.03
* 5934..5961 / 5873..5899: 1.19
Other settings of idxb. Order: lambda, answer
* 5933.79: 6.272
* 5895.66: 4.266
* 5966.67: 6.374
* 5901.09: 6.147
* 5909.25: 6.4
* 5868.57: 6.504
